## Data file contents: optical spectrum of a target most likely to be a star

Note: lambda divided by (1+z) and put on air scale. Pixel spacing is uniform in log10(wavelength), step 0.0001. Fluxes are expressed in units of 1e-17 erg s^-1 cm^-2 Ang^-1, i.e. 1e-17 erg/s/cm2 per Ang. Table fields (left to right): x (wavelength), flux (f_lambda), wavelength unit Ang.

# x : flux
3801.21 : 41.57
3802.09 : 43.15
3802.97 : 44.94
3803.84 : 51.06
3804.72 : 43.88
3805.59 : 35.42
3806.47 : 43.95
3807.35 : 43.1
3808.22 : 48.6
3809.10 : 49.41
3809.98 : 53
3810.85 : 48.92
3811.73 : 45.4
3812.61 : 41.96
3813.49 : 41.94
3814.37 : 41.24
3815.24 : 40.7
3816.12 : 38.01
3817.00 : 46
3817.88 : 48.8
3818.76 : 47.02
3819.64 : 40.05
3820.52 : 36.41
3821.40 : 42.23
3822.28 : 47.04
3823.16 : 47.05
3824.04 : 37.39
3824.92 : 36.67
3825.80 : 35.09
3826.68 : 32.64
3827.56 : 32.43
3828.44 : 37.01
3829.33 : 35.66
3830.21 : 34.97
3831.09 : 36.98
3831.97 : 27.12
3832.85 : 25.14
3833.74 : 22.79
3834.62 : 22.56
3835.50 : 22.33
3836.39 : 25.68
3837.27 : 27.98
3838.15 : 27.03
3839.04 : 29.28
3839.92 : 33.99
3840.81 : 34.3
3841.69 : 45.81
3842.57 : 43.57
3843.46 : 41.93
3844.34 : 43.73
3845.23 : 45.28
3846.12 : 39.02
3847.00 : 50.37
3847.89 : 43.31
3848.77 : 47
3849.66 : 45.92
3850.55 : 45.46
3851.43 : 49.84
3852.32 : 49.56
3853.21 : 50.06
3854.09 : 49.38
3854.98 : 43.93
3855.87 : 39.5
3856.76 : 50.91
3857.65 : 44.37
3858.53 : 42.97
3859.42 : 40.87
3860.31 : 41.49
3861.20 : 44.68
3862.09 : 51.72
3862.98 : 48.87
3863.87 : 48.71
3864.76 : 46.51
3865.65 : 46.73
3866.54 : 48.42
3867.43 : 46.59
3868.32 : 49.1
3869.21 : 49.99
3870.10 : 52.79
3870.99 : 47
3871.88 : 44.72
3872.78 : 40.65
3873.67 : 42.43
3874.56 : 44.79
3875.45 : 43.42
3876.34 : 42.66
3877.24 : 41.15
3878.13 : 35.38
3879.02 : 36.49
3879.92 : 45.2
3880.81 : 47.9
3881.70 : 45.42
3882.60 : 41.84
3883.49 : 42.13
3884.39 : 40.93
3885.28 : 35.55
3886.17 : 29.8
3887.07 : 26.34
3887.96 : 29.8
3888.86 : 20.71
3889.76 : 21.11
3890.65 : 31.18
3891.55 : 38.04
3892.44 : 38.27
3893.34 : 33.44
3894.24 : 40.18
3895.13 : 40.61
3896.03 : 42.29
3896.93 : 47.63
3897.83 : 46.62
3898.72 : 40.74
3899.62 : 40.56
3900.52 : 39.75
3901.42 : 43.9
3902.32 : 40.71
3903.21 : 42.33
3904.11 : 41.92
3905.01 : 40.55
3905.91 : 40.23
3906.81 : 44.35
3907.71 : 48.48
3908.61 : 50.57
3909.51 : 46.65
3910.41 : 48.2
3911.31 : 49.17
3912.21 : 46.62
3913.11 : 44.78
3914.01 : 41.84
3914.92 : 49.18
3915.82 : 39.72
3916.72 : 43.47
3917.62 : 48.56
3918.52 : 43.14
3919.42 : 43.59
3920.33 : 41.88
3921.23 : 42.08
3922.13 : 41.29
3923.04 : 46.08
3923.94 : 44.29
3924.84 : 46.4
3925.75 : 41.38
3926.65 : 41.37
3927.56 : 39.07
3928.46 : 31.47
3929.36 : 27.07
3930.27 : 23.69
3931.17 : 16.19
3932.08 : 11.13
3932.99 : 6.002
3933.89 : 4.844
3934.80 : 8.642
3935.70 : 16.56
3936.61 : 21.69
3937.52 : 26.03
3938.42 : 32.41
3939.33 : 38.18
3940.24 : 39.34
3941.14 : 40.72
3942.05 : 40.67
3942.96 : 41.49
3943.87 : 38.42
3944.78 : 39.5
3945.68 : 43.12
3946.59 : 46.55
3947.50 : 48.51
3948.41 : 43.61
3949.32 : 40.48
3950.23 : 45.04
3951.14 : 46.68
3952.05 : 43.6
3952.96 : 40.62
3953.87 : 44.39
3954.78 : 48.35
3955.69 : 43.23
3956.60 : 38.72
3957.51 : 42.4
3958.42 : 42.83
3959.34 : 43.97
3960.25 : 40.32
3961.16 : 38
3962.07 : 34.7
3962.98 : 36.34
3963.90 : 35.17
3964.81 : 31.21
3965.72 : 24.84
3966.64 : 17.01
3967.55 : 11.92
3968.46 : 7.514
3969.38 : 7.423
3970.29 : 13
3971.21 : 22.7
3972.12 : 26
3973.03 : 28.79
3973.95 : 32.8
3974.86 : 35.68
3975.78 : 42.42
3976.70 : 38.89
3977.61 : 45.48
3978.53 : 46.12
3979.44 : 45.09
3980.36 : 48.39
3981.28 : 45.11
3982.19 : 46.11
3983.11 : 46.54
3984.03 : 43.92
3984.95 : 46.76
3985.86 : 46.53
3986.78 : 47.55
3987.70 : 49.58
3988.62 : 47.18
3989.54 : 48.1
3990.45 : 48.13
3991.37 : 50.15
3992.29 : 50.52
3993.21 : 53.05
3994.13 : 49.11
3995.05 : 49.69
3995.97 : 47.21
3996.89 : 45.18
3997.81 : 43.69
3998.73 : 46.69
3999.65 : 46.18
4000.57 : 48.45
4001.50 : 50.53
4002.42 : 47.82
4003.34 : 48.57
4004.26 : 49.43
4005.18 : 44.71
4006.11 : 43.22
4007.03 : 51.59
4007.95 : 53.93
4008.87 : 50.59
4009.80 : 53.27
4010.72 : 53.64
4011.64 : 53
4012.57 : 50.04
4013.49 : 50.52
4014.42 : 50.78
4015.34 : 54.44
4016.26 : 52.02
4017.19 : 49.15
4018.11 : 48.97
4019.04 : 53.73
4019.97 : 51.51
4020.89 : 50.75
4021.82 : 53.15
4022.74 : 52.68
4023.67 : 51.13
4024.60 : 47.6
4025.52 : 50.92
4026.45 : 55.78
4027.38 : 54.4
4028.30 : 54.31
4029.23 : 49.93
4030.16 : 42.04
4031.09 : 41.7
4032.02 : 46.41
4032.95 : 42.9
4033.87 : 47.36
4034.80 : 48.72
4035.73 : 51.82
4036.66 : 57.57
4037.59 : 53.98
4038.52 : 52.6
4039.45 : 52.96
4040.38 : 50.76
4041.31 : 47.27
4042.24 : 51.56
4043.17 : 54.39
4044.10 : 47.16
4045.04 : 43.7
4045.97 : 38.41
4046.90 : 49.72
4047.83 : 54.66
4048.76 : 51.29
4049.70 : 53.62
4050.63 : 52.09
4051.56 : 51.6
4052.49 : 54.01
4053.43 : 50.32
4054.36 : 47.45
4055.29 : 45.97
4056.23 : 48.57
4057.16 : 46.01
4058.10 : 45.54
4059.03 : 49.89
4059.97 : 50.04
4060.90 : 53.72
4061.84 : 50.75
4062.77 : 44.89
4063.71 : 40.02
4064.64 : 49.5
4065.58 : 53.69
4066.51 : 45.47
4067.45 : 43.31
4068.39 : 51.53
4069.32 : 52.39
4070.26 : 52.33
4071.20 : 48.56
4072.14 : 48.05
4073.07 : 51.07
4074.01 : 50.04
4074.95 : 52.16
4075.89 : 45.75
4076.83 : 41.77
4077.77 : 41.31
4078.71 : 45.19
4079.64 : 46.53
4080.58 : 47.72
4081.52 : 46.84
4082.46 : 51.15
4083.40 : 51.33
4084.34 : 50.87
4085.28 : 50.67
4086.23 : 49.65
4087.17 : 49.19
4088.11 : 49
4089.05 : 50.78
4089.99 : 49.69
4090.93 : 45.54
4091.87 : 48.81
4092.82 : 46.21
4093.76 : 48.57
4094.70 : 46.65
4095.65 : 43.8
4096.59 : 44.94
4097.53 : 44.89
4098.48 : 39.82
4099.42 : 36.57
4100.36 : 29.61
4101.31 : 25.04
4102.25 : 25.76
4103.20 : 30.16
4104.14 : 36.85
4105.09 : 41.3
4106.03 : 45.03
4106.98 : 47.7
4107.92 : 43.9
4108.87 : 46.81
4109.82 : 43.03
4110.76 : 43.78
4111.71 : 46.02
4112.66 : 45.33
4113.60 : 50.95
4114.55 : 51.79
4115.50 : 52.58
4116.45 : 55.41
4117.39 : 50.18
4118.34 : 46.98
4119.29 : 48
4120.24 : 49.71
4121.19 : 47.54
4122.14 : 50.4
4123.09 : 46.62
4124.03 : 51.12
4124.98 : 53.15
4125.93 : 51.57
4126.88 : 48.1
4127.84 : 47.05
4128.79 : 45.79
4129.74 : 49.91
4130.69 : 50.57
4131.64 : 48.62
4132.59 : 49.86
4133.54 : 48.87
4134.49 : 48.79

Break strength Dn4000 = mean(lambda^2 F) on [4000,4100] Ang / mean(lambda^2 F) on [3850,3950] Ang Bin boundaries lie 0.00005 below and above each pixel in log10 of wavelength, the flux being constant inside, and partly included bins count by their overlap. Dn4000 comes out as 1.32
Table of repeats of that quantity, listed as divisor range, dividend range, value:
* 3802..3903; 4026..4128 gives 1.30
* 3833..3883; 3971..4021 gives 1.19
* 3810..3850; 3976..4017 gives 1.38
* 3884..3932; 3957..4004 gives 1.05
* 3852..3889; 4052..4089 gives 1.24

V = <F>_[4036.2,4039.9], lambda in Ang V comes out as 54.3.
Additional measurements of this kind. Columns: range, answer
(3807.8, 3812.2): 49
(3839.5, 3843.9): 40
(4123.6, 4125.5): 52.1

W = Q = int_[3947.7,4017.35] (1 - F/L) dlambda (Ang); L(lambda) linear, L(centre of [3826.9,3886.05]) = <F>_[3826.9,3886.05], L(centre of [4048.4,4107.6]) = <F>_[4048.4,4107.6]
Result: 2.8 Ang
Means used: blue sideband 41.2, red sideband 46.5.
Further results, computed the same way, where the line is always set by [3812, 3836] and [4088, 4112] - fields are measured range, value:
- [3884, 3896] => 1.6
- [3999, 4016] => -4.0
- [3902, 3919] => -2.7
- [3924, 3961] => 3.5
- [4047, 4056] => -2.1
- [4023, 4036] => -2.6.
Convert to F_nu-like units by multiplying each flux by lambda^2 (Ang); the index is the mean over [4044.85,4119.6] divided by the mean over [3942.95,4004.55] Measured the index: 1.2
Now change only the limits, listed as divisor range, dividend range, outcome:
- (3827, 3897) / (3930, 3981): 0.87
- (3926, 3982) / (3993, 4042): 1.54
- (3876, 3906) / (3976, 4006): 1.29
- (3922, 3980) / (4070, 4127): 1.47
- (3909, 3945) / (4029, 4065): 1.45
